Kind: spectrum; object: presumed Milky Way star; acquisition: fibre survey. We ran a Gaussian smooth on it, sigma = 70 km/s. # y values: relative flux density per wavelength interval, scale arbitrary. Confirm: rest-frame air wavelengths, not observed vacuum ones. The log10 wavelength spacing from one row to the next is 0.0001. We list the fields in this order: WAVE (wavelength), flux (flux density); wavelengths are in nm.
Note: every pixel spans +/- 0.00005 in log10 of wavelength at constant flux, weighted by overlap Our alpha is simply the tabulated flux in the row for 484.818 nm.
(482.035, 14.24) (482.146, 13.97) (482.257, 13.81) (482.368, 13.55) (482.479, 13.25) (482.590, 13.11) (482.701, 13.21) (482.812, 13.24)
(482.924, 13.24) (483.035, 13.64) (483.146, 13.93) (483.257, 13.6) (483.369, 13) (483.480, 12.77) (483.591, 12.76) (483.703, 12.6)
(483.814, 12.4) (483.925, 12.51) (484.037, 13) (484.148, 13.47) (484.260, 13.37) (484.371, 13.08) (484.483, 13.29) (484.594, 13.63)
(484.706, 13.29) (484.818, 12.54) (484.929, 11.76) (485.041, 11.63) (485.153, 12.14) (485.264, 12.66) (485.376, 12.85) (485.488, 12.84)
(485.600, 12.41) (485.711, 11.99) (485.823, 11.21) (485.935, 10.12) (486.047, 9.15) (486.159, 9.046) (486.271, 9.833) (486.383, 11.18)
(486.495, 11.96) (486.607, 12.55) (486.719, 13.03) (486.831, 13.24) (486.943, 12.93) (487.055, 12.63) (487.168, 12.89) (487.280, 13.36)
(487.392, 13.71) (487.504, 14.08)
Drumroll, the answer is 12.54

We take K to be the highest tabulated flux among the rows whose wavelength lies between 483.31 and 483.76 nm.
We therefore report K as 13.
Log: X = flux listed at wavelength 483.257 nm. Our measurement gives 13.6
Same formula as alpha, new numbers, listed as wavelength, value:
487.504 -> 14.08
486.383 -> 11.18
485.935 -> 10.12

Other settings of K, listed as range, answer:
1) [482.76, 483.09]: 13.64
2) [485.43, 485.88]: 12.84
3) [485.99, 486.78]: 13.03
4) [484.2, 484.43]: 13.37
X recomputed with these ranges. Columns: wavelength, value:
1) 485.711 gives 11.99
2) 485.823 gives 11.21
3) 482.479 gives 13.25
